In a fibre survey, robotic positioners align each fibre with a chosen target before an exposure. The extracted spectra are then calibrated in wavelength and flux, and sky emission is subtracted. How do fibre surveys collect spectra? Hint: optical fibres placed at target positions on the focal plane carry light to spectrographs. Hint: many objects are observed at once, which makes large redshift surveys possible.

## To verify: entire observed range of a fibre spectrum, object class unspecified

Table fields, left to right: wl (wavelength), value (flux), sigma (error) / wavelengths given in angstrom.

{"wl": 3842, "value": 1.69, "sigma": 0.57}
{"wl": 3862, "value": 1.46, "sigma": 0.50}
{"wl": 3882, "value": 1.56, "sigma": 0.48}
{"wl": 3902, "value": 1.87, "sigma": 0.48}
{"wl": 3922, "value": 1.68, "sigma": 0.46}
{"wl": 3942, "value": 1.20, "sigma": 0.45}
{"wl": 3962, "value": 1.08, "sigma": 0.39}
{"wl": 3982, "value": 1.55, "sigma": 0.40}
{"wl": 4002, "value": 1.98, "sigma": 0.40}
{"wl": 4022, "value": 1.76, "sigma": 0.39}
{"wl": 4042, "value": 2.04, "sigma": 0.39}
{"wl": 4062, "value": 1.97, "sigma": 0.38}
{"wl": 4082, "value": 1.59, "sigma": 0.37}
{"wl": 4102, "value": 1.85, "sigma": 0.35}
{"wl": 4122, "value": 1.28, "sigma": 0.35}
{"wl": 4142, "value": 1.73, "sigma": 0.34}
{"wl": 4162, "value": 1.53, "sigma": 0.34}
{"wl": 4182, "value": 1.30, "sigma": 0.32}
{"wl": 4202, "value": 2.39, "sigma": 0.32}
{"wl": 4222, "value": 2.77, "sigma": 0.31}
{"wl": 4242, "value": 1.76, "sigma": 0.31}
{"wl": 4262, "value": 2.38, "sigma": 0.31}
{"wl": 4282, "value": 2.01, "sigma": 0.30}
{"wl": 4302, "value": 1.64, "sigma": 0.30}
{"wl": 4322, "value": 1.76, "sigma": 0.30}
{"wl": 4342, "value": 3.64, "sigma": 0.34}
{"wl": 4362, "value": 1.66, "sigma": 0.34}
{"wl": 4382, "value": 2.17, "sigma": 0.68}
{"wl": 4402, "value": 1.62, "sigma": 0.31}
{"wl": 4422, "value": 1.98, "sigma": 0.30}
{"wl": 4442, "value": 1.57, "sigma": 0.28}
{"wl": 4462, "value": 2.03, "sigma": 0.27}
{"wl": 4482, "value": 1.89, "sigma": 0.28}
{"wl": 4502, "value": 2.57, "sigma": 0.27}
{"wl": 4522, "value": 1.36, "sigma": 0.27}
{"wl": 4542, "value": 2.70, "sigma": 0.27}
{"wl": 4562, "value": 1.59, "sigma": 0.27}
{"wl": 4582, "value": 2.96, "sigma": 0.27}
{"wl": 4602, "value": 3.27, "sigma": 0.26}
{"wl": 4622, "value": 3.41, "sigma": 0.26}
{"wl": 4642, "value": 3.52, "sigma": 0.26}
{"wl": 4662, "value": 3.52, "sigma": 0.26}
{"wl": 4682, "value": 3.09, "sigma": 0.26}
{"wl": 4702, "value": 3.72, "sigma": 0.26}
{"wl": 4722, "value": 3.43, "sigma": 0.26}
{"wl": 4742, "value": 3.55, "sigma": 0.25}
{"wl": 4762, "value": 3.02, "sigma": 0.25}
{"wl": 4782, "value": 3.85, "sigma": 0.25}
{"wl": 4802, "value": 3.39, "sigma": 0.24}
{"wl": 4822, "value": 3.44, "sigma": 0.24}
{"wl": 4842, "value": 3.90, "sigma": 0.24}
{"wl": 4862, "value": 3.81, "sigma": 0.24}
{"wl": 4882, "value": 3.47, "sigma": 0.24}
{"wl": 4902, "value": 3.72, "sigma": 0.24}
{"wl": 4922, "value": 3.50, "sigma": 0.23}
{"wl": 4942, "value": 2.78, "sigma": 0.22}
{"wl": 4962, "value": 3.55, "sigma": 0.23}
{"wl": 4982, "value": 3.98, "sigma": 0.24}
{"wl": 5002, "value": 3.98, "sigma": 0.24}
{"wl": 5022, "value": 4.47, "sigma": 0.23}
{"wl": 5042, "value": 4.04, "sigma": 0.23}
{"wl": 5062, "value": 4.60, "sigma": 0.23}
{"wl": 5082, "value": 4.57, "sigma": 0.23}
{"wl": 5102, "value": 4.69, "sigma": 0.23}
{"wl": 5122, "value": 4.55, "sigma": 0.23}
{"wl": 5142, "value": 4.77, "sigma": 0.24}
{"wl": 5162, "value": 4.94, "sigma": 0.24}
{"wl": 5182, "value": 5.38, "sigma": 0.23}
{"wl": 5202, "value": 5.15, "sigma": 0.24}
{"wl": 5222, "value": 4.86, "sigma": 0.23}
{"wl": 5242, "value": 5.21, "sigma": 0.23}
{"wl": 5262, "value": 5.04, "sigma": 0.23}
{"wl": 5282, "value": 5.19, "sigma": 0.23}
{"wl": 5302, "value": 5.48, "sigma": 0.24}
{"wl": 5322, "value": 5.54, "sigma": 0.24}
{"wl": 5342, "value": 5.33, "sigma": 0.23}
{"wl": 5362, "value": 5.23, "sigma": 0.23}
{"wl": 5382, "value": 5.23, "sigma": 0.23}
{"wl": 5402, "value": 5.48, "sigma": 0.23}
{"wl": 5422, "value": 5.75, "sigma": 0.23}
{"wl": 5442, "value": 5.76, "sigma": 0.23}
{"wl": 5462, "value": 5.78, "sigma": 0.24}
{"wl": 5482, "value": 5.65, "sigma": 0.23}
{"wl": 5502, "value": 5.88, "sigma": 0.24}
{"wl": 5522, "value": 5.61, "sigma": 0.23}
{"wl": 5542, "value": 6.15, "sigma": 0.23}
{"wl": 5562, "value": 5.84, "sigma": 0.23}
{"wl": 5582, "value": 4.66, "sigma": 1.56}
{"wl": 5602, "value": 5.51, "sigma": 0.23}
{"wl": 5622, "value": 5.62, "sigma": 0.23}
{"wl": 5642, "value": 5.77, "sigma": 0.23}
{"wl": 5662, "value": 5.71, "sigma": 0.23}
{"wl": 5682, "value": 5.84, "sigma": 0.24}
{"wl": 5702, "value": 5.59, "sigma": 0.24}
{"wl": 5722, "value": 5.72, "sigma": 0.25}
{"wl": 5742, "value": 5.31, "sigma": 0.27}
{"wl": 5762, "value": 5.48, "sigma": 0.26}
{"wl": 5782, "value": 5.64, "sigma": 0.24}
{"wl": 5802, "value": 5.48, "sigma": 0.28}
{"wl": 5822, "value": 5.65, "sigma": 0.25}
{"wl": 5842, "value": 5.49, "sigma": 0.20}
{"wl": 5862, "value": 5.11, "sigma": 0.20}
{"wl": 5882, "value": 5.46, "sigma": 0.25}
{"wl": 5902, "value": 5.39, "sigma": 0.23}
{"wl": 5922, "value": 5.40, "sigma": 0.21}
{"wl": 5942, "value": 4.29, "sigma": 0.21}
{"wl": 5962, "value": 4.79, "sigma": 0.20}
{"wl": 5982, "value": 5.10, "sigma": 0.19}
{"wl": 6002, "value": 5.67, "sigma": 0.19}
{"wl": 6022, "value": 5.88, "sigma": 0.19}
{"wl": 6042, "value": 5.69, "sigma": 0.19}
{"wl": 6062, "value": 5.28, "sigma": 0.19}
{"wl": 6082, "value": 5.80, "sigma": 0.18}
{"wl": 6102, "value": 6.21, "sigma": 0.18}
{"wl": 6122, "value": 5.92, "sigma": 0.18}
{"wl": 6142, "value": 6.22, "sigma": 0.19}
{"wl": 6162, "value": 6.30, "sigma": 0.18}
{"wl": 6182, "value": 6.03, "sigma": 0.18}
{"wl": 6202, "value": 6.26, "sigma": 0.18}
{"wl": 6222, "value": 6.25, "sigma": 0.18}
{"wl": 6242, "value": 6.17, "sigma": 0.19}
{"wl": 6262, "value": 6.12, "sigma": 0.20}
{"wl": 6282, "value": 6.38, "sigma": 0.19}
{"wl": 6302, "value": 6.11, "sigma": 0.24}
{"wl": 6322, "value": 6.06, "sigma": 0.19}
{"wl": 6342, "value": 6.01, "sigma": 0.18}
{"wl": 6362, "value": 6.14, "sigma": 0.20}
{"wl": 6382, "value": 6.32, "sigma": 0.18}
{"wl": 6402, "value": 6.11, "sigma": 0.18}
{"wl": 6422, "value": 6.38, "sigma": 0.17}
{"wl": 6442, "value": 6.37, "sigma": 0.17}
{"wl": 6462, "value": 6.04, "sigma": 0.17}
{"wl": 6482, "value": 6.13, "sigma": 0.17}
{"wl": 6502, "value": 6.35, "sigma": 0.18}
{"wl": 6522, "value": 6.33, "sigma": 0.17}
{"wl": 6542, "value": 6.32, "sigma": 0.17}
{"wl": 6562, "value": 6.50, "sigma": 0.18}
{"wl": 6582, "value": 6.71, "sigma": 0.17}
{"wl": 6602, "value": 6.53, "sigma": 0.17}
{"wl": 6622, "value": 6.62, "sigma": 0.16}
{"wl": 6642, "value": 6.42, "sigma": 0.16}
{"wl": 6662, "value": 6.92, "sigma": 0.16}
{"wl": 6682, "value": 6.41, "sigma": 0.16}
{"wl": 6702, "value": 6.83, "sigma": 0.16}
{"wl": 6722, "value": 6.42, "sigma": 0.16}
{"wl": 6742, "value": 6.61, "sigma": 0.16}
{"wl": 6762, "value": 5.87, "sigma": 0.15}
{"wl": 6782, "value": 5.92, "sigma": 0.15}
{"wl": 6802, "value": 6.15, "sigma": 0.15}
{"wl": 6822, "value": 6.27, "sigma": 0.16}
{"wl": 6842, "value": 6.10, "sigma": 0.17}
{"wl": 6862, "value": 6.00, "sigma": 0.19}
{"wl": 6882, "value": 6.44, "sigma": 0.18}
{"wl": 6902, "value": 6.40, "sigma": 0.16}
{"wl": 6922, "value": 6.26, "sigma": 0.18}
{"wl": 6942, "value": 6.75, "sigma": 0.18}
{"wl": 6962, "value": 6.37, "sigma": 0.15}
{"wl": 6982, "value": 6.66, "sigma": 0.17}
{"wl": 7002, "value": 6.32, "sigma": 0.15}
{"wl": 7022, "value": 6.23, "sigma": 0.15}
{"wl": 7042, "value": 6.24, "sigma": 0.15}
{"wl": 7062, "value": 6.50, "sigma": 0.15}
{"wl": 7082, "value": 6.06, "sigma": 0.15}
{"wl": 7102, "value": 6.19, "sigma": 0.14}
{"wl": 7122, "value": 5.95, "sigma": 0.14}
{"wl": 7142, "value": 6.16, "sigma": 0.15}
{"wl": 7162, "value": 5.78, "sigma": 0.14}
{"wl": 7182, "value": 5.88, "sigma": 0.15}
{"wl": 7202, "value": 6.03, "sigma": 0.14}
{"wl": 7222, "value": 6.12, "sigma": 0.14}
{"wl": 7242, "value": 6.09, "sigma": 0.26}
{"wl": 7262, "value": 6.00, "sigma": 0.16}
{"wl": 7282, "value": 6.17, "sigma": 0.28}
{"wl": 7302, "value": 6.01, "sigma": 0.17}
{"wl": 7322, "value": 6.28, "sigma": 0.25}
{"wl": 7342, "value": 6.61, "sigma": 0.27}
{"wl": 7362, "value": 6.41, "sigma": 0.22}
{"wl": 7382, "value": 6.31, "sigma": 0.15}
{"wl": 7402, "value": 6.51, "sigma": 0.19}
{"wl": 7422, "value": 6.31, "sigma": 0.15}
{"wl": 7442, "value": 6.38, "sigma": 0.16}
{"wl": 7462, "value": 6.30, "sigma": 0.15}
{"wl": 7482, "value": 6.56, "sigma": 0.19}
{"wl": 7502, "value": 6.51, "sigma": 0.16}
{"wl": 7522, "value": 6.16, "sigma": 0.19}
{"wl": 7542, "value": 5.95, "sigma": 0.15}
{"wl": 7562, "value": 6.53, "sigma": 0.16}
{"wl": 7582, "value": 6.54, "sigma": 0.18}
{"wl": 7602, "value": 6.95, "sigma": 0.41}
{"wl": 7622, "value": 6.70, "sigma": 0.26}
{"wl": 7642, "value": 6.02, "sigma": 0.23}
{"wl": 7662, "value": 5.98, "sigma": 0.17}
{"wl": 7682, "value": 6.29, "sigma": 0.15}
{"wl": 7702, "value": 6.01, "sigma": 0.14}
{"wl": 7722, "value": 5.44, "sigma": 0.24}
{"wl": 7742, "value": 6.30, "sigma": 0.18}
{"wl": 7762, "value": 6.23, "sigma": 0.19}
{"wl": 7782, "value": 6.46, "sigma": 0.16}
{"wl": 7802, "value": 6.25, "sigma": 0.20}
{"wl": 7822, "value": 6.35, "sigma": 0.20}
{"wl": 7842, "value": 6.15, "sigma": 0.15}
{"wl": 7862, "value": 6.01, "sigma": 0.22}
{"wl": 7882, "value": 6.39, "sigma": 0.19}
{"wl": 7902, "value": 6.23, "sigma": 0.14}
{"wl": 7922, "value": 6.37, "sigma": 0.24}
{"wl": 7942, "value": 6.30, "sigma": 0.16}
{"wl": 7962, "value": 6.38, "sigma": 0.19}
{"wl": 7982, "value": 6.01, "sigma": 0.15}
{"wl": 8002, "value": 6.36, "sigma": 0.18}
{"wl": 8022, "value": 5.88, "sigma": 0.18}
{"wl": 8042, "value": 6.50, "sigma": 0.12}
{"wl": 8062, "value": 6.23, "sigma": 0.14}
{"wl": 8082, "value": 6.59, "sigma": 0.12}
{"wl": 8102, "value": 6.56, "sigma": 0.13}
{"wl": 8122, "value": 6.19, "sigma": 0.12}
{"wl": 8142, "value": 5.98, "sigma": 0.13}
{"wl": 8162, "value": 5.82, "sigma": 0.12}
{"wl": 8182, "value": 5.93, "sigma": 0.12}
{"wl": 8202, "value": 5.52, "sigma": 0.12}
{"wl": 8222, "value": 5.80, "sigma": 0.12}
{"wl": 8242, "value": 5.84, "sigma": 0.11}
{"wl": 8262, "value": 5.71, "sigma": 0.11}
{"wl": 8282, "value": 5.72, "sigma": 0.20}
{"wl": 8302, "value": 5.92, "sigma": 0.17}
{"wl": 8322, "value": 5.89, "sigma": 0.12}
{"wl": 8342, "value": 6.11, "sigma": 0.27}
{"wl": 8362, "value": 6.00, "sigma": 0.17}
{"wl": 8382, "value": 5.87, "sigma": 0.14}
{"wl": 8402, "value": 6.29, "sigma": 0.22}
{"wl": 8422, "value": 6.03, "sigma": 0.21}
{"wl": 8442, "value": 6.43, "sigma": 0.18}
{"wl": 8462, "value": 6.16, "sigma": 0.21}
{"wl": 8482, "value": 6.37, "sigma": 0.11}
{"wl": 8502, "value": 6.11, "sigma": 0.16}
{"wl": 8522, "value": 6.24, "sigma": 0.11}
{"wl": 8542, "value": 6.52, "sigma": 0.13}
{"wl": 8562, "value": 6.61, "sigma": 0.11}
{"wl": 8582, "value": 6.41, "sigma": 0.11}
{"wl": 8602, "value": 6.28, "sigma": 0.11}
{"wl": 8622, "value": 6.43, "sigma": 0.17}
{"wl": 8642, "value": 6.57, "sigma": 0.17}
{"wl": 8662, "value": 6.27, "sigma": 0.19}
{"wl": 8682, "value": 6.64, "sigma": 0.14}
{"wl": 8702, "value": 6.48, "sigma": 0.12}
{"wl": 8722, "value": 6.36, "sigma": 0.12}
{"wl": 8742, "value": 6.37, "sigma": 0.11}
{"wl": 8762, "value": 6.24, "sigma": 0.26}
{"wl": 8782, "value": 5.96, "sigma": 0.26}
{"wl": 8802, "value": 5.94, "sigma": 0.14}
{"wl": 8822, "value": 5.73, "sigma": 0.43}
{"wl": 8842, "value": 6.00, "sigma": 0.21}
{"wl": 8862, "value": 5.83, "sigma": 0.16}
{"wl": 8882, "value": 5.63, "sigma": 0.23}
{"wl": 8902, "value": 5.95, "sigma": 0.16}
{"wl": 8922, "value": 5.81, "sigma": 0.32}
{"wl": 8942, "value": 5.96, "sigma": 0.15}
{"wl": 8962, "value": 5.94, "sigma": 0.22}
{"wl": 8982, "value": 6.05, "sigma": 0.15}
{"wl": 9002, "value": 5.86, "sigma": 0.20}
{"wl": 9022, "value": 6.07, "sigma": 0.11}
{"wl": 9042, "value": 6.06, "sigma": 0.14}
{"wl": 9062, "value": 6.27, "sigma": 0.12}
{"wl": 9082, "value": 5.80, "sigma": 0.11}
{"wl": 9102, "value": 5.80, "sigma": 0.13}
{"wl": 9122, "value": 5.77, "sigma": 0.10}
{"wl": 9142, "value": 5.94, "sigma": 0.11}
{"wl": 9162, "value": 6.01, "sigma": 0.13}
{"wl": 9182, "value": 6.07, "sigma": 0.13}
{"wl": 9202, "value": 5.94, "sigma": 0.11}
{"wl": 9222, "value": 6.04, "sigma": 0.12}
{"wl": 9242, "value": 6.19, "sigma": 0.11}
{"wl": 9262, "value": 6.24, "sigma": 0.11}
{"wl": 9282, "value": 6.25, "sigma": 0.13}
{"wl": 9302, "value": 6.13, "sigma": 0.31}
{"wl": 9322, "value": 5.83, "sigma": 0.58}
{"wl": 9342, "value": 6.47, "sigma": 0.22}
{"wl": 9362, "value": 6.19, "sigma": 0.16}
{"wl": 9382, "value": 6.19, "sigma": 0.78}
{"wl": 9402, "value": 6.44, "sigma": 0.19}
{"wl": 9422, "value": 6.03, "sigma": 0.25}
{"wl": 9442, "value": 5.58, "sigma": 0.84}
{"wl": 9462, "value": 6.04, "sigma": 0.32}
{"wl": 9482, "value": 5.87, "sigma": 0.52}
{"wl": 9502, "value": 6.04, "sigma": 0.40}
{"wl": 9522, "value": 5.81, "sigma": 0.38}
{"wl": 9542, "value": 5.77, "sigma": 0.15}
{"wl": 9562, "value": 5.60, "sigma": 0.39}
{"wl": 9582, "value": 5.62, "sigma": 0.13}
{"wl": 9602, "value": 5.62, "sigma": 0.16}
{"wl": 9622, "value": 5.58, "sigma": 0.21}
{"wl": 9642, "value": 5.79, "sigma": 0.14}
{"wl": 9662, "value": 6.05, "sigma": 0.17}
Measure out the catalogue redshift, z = 0.149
